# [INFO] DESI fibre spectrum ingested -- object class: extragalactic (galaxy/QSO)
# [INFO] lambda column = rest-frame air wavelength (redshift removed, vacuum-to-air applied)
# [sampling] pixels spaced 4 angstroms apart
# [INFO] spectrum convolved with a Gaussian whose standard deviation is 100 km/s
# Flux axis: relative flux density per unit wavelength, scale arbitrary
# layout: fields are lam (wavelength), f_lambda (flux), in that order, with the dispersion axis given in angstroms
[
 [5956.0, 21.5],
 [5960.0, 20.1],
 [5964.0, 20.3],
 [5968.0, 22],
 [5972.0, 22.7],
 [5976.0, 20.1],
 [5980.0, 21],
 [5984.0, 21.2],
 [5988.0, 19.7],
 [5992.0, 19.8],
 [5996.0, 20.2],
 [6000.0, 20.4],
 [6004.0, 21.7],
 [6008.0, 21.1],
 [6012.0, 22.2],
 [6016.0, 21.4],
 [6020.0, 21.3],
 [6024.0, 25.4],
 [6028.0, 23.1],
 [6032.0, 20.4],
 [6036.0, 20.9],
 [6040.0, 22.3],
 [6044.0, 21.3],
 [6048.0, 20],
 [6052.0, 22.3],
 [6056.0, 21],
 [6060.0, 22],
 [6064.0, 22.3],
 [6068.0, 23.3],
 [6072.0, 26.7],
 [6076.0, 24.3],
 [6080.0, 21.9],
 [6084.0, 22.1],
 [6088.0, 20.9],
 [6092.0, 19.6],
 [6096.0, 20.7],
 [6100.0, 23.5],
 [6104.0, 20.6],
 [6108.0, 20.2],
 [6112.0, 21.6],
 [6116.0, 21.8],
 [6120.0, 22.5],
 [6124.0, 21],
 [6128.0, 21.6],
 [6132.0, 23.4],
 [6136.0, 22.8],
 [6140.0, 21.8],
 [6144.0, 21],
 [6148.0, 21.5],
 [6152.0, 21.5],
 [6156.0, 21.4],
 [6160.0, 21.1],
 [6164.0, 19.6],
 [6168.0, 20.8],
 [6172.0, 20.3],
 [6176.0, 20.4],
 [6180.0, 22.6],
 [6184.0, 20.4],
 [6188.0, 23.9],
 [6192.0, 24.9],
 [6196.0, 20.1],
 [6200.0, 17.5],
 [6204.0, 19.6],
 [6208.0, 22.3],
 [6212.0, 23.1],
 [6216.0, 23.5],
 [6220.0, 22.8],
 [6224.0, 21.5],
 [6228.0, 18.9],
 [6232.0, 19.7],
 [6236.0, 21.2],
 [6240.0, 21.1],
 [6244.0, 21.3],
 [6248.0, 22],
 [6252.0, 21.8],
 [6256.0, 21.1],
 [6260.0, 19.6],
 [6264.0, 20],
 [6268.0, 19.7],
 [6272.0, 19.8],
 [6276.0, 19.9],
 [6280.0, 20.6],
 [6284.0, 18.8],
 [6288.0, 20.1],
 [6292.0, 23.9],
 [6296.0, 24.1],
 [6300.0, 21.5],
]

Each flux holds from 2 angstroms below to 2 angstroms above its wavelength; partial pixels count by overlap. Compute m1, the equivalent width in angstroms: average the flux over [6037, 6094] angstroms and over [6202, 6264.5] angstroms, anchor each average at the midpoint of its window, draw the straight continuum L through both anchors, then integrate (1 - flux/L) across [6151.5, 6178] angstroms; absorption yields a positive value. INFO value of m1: 1.1 angstroms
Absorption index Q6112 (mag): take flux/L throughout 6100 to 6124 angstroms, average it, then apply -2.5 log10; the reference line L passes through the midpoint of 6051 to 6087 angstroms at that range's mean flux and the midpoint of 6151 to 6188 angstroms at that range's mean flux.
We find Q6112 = 0.029 mag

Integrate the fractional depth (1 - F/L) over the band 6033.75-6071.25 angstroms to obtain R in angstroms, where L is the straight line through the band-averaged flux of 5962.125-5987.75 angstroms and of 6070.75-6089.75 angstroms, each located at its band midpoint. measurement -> 1.2 angstroms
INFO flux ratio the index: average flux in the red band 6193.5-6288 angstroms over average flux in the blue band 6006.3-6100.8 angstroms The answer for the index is 0.9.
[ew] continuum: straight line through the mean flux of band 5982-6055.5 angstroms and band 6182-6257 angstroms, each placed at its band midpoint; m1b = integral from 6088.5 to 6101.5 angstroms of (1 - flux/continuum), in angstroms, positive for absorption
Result 0.1 angstroms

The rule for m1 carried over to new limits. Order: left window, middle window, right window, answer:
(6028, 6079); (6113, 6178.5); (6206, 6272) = 0.93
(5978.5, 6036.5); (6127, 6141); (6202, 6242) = -0.75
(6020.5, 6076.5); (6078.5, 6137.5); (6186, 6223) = 1.73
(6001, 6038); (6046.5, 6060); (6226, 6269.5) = 0.27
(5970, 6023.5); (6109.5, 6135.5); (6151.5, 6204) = -1.15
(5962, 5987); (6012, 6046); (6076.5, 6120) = -1.18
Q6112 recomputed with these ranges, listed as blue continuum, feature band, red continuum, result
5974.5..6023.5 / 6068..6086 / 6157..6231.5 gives -0.13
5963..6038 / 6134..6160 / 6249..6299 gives -0.03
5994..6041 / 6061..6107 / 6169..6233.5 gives -0.04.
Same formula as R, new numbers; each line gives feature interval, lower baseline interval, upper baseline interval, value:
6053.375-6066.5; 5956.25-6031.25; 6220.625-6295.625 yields -0.43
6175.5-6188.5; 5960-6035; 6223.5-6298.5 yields -0.50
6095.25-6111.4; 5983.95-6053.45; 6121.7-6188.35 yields 0.06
